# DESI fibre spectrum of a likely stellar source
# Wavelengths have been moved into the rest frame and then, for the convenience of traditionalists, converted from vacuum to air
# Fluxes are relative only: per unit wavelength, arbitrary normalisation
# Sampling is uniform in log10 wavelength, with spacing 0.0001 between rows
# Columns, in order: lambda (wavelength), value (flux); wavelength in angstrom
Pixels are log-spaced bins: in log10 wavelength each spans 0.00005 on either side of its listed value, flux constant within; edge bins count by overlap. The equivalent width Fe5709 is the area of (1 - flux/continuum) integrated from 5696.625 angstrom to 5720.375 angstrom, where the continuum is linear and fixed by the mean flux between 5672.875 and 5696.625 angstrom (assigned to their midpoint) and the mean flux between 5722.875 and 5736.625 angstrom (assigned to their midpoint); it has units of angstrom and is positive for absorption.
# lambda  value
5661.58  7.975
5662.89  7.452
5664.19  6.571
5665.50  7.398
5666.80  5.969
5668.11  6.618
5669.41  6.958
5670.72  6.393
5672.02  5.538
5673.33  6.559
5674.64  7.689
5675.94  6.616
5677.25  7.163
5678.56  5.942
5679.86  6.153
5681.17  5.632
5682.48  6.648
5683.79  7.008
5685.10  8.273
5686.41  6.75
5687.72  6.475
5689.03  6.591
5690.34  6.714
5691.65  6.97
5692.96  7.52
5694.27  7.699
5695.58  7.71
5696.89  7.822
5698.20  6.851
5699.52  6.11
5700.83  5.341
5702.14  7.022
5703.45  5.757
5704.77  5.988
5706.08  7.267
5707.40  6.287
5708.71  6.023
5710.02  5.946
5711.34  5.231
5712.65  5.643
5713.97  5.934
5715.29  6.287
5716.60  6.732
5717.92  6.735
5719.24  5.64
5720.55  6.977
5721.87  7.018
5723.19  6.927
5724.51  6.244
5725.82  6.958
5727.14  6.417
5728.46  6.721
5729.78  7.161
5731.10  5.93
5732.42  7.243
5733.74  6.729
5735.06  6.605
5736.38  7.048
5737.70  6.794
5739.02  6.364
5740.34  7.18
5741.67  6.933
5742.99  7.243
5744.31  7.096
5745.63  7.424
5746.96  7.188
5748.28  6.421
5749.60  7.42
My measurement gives 2.0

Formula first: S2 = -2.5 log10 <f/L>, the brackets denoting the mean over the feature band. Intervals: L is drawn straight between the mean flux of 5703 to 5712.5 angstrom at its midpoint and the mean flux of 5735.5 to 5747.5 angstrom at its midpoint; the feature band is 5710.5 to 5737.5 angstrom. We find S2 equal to 0.00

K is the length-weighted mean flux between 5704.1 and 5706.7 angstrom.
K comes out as 6.61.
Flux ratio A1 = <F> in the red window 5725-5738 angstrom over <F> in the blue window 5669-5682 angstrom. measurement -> 1.05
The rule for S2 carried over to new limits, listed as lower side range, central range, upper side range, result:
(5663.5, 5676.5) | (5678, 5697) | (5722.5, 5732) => -0.04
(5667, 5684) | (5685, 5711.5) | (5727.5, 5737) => -0.01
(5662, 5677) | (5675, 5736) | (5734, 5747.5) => 0.04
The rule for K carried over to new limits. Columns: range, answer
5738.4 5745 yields 6.97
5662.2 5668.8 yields 6.81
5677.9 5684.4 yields 6.27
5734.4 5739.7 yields 6.71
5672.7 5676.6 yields 6.96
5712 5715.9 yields 5.94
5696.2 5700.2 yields 6.92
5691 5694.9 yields 7.4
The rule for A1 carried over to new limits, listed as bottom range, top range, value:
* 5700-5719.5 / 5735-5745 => 1.13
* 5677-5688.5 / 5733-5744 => 1.03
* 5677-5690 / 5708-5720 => 0.91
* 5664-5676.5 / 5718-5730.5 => 1.01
